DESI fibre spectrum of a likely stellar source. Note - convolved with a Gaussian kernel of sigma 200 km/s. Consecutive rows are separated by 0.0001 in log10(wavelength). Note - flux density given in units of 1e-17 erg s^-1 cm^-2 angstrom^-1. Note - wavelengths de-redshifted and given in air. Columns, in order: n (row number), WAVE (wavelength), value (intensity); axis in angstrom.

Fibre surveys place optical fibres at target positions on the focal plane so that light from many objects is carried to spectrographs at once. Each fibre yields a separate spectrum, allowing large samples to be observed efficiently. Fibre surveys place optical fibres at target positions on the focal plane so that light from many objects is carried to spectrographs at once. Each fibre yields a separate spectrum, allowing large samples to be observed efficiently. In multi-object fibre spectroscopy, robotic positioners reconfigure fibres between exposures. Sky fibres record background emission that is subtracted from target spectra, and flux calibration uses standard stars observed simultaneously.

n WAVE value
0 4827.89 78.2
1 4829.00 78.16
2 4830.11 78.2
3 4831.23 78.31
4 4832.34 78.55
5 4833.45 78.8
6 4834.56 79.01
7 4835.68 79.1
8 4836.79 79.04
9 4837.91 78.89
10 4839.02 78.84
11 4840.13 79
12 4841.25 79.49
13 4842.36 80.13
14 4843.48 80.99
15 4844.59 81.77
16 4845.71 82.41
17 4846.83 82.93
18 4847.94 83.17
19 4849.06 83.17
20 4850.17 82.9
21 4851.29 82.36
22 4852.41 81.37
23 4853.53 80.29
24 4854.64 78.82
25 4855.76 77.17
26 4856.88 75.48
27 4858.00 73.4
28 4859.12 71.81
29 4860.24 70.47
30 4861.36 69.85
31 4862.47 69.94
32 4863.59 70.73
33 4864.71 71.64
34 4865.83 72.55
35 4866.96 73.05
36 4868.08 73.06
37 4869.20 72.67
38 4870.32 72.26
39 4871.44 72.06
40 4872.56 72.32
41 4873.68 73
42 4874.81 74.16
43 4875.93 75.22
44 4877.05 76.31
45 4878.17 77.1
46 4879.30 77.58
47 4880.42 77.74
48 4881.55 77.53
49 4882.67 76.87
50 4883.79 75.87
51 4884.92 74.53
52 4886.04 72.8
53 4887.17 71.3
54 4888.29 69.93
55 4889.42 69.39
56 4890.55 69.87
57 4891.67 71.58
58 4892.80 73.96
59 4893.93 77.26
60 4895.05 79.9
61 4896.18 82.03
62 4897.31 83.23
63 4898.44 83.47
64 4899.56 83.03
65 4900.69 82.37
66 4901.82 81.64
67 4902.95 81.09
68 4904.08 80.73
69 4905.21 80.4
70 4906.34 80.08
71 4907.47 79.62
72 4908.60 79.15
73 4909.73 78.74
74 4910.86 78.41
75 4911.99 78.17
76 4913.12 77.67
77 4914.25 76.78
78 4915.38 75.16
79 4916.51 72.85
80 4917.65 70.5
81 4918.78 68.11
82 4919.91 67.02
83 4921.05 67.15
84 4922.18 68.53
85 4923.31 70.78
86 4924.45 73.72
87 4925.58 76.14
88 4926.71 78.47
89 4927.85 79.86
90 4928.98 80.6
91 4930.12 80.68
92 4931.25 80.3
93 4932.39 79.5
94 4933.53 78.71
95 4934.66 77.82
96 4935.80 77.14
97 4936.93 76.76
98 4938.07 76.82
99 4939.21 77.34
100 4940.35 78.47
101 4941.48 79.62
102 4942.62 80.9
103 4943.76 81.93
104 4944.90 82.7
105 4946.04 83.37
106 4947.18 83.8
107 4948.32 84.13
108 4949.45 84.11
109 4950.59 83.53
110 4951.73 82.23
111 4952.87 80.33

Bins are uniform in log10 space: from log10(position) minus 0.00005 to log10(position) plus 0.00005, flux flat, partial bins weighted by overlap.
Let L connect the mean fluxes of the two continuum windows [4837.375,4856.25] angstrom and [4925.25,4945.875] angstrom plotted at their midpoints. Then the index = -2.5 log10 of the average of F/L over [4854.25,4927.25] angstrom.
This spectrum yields 0.07 mag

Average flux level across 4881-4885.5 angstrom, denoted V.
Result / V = 76.3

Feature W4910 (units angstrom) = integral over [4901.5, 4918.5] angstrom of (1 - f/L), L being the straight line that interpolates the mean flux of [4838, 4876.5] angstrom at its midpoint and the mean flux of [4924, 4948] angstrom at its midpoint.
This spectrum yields 0.1 angstrom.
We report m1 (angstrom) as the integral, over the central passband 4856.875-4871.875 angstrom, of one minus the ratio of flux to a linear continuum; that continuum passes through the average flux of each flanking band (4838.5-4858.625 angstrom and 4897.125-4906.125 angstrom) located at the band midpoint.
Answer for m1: 1.6 angstrom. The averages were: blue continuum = 80.2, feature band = 71.9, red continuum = 81.9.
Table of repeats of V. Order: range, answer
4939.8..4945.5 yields 80.8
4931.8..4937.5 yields 78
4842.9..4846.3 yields 81.5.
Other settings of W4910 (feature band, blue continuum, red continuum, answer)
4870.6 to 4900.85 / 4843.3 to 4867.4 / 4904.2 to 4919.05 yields 0.45 angstrom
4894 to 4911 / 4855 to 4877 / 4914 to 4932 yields -1.66 angstrom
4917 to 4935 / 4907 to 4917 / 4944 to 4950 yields 1.16 angstrom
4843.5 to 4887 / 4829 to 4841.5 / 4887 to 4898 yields 0.49 angstrom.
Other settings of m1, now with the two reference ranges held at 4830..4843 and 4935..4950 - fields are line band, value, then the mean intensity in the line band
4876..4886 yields 0.4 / 76.5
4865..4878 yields 1.0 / 73.4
